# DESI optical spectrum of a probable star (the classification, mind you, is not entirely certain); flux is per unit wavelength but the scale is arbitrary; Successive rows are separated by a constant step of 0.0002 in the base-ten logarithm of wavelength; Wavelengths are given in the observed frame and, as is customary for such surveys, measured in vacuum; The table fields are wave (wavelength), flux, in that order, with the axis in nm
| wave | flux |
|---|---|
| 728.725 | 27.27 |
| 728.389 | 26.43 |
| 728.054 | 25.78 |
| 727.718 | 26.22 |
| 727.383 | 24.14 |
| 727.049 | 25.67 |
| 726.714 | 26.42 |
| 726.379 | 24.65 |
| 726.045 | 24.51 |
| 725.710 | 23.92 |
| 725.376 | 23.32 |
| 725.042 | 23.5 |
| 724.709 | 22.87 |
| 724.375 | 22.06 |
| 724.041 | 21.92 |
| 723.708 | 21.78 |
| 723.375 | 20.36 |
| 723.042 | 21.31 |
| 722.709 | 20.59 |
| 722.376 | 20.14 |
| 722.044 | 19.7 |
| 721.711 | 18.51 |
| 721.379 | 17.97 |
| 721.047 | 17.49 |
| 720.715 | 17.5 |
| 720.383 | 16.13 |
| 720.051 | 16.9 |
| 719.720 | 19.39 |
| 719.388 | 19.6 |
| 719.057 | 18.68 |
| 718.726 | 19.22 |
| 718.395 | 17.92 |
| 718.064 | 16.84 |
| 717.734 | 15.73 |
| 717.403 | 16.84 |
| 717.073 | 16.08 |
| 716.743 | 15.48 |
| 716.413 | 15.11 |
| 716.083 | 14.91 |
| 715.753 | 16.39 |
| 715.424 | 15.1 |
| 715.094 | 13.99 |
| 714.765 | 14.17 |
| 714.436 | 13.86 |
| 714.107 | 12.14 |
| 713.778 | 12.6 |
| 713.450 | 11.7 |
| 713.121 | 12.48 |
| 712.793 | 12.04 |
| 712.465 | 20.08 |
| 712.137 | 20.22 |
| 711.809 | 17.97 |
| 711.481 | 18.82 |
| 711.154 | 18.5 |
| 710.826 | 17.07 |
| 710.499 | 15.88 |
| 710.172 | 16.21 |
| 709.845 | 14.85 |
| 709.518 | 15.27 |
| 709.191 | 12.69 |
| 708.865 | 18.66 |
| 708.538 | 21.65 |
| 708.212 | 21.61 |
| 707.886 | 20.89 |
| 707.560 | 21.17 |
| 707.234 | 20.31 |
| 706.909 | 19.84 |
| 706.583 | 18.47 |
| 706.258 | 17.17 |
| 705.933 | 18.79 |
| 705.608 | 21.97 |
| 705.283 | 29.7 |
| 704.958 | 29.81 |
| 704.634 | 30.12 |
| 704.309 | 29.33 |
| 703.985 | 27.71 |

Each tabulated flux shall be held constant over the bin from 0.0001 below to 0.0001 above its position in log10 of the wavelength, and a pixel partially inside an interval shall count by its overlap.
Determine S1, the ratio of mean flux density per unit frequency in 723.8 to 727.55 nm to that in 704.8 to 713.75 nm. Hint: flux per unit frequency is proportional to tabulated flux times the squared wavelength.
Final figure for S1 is 1.35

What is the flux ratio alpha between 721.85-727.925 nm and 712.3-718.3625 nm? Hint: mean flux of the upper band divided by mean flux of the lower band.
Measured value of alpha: 1.5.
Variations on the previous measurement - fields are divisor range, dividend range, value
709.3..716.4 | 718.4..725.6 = 1.29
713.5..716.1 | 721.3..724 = 1.44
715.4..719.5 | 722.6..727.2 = 1.38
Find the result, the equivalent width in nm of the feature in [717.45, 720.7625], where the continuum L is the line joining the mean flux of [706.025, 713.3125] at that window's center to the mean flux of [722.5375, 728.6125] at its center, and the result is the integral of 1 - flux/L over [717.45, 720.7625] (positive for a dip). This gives 0.55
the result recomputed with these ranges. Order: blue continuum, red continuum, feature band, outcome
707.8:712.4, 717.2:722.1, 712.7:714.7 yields 0.59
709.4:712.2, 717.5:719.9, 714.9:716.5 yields 0.24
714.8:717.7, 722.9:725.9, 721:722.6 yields 0.10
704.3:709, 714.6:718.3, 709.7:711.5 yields 0.26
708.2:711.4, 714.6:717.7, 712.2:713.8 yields 0.19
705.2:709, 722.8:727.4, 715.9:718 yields 0.60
